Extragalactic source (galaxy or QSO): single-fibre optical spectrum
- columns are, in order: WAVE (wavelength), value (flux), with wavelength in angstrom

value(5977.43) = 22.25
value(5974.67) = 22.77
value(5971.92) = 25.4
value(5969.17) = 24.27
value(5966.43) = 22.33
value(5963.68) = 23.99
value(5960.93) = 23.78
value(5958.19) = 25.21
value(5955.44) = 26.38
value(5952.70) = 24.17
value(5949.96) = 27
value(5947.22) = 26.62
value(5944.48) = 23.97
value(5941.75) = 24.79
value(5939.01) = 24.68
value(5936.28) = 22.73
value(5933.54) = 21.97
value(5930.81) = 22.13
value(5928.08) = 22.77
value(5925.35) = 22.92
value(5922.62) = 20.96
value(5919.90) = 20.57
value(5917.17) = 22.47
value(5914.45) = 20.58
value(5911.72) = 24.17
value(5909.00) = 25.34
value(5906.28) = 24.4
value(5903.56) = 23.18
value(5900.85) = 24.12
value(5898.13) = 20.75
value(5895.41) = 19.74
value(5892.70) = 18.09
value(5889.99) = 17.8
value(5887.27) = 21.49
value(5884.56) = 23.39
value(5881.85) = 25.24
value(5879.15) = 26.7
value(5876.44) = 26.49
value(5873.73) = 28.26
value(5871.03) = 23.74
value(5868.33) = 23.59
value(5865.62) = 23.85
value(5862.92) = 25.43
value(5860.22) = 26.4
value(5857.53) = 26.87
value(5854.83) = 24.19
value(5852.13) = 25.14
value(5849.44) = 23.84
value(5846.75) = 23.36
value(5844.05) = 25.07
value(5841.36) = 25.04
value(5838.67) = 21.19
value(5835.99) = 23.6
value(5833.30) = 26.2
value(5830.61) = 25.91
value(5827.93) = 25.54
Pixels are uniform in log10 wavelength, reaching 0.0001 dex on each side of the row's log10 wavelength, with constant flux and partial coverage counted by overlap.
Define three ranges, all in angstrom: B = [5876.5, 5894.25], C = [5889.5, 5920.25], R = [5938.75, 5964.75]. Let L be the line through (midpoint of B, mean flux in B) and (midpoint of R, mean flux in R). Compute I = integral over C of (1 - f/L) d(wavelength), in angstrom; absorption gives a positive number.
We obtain 1.7 angstrom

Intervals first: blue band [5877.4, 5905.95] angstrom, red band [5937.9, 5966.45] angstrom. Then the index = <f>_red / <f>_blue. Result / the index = 1.12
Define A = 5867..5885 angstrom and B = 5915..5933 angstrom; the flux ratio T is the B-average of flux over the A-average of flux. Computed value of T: 0.9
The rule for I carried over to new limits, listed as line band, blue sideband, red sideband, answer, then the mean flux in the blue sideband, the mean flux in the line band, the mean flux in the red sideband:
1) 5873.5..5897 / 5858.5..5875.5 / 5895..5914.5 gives 1.5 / 25.3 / 22.7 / 23.1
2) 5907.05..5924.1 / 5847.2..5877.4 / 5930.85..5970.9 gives 1.6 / 25.2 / 22.4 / 24.4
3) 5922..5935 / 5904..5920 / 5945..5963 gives 1.0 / 23.1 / 22.2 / 25.4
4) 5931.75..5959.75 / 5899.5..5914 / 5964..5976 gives -1.0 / 24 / 24.7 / 23.7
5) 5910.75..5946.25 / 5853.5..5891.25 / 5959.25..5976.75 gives 2.0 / 24.5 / 22.7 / 23.7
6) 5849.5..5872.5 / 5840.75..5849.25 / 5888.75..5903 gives -1.8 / 24.3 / 24.9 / 20.3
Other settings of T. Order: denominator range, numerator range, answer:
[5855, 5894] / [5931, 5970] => 1.01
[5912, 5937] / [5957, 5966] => 1.10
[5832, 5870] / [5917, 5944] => 0.92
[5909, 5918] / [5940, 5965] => 1.10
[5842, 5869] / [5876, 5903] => 0.90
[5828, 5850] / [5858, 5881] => 1.05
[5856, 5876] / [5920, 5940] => 0.88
